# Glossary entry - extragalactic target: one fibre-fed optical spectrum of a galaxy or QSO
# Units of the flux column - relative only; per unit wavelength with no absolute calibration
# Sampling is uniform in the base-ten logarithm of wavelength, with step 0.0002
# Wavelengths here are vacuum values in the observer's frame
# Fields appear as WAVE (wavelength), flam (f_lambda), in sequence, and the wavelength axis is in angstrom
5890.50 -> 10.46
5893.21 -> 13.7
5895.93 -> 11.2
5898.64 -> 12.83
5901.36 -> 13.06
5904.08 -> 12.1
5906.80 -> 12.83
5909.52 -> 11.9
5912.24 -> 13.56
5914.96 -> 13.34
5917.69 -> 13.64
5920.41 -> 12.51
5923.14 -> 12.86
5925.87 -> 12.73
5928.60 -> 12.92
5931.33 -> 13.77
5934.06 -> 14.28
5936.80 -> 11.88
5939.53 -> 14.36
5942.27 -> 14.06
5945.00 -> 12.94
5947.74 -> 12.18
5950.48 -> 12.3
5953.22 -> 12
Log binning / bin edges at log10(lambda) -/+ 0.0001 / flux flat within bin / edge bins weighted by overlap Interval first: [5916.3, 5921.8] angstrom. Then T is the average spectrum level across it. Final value 13.1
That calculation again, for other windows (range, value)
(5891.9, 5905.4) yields 12.6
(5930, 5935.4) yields 14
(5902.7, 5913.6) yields 12.6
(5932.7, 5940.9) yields 13.5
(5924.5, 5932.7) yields 13.1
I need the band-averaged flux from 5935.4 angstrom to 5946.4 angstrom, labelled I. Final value 13.3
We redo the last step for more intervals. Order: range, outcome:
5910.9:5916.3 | 13.5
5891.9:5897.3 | 12.4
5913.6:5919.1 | 13.5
